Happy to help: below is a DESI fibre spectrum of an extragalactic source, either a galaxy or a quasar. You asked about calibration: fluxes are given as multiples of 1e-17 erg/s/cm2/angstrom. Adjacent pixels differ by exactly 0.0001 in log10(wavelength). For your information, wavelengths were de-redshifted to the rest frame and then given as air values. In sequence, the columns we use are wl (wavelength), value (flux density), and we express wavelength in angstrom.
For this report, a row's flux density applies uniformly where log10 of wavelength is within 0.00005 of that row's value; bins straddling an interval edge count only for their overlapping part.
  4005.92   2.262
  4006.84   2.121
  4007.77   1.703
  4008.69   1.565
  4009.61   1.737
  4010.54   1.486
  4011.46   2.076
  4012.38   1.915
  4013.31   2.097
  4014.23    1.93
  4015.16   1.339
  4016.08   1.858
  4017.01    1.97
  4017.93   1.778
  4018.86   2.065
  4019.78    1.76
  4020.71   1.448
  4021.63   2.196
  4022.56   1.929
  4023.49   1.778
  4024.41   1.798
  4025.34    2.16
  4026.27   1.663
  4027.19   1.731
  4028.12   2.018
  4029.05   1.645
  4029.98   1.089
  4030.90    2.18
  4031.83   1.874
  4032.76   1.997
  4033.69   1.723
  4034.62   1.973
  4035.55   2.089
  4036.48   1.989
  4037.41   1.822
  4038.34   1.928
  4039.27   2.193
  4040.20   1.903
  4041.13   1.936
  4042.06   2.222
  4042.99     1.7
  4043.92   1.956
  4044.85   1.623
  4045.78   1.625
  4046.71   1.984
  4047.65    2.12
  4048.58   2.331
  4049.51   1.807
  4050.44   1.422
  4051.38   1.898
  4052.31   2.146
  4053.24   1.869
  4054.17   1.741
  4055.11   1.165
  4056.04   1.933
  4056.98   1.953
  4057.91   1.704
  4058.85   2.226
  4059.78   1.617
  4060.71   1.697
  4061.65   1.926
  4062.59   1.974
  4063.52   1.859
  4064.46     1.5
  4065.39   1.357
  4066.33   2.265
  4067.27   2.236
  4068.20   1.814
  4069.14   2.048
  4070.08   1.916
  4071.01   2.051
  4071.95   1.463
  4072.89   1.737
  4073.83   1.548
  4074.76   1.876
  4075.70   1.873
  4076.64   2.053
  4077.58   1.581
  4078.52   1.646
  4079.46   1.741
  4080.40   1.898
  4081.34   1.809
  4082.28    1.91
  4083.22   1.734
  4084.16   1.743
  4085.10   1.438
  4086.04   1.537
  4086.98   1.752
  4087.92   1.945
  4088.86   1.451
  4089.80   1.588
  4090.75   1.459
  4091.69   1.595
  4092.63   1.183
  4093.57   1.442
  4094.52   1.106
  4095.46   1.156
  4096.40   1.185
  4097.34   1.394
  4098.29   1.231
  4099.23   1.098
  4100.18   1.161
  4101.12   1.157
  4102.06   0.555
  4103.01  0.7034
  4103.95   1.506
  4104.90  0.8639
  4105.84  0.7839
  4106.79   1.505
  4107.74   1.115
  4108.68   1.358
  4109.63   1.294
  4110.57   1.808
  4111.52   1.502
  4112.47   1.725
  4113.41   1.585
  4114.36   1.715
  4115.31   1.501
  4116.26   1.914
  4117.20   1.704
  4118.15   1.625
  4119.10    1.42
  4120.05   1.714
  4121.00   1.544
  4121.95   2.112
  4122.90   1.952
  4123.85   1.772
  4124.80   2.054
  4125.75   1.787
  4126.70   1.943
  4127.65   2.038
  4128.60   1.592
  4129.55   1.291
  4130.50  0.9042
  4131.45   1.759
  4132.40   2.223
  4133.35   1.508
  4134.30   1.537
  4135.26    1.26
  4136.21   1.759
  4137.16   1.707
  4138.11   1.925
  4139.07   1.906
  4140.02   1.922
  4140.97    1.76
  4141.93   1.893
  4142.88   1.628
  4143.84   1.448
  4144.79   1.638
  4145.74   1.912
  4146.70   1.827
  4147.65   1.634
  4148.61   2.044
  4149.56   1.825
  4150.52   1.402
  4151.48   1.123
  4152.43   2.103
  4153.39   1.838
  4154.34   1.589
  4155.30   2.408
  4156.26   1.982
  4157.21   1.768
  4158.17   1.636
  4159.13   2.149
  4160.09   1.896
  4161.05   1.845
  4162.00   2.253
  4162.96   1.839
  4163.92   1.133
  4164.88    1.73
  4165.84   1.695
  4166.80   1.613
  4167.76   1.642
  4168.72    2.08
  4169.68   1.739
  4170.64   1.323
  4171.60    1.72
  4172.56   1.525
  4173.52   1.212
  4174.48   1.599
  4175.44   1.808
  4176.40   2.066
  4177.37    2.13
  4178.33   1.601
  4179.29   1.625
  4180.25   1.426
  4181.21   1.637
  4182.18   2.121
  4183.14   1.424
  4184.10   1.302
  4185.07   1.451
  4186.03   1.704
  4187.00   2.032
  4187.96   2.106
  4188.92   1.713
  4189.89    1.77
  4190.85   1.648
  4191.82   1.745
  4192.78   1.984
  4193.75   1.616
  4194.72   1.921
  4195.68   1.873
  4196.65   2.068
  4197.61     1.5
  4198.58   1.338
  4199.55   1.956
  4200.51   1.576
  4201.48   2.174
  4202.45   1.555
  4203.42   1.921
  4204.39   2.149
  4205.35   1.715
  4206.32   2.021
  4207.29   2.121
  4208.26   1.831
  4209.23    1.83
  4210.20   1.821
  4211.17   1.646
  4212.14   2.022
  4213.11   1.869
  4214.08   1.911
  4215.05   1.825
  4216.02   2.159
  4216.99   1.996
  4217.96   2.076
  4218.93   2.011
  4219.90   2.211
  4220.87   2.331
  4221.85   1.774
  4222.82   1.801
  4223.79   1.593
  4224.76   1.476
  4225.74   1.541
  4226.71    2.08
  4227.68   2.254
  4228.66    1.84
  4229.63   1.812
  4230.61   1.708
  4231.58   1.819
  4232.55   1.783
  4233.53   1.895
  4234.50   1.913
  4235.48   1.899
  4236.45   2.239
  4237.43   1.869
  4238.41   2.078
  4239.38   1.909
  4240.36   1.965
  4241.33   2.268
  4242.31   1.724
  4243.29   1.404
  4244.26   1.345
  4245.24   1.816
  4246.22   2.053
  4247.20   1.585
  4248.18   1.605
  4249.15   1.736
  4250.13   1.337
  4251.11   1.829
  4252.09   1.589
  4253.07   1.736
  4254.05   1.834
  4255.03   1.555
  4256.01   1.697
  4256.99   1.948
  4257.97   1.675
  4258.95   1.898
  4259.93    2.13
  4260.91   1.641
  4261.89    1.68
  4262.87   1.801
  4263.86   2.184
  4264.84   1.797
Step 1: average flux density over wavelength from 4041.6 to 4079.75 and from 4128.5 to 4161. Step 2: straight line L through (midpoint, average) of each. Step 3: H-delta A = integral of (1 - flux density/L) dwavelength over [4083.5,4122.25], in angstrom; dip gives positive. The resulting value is 7.9 angstrom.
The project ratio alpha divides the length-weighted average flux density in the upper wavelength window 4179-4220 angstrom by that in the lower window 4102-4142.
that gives 1.15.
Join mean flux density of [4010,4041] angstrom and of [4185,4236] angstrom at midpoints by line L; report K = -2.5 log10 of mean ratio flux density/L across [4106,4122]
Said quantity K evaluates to 0.187 mag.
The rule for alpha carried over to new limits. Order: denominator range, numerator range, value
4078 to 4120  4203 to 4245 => 1.31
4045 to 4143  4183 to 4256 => 1.11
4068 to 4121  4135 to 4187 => 1.14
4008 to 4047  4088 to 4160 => 0.85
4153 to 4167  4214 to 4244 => 1.04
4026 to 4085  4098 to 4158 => 0.87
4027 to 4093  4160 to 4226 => 0.99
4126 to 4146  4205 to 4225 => 1.13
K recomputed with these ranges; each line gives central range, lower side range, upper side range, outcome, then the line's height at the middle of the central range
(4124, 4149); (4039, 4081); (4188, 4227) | 0.08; 1.85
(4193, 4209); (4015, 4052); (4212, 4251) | 0.02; 1.86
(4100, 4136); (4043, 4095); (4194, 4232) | 0.18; 1.8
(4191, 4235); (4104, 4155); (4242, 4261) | -0.11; 1.69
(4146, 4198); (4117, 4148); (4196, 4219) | 0.03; 1.8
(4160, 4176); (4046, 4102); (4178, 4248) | 0.06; 1.78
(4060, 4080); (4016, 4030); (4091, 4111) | -0.24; 1.45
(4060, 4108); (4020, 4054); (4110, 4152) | 0.16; 1.79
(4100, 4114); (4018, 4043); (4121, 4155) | 0.38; 1.78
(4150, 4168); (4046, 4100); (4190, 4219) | 0.02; 1.81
